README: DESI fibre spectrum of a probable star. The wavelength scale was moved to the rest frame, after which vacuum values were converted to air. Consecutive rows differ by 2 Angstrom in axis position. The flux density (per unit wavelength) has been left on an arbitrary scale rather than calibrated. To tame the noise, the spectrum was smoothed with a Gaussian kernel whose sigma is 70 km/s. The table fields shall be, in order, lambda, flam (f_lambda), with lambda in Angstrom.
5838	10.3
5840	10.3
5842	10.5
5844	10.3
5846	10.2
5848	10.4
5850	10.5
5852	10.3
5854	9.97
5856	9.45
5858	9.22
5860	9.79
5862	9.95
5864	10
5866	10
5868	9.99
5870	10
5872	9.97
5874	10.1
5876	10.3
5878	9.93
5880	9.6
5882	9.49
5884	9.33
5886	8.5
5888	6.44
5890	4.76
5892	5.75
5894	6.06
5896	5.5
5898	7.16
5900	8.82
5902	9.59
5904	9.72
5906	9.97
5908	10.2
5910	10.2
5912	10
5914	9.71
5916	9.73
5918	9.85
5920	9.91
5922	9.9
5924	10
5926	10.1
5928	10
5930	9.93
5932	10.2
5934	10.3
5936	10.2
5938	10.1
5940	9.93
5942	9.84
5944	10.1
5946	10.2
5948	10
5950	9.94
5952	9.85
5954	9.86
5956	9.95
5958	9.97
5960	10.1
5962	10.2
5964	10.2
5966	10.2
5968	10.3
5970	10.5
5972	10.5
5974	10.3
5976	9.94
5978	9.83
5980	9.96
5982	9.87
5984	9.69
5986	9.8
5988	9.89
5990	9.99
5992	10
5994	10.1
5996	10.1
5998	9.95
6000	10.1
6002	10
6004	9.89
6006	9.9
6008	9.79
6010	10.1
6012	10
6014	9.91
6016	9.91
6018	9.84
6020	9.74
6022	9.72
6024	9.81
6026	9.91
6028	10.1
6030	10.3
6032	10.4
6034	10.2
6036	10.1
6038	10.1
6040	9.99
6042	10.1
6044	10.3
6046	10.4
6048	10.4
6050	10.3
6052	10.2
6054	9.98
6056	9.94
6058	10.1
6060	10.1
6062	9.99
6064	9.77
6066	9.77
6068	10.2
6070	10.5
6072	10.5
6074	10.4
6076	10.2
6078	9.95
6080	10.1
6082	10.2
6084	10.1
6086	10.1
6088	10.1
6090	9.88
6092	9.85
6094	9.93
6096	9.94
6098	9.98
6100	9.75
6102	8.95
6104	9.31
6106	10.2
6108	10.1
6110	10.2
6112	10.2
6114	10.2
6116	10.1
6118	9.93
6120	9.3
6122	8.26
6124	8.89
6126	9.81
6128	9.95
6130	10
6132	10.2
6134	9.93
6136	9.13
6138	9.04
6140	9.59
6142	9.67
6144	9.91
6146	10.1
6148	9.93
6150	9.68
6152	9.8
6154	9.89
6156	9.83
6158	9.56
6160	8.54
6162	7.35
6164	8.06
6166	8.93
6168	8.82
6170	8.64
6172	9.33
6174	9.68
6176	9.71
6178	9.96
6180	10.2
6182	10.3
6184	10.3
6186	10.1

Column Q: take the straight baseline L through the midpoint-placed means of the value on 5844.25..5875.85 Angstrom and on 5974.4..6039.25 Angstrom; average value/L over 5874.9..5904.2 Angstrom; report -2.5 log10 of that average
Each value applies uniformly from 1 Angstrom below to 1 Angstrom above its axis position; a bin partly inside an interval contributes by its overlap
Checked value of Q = 0.239 mag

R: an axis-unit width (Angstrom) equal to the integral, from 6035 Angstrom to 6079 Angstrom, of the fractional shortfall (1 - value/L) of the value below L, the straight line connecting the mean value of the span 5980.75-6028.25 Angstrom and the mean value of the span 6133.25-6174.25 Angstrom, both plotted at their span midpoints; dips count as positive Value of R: -2.0 Angstrom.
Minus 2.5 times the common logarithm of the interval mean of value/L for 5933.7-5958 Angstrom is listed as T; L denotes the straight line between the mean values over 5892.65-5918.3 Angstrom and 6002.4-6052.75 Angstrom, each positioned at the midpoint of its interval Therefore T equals -0.08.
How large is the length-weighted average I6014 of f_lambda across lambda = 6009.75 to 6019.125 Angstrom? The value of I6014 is 9.94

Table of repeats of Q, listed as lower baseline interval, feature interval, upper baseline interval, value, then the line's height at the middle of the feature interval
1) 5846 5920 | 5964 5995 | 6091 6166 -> -0.08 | 9.35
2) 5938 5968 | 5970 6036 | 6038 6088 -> 0.01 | 10.1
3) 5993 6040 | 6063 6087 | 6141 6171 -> -0.05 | 9.68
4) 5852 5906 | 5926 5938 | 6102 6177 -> -0.13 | 9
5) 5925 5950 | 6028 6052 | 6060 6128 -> -0.03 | 9.96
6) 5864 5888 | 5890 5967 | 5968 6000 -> 0.04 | 9.82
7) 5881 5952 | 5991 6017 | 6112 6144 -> -0.07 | 9.37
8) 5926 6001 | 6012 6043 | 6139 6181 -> -0.02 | 9.84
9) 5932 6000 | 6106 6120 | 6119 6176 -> -0.06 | 9.49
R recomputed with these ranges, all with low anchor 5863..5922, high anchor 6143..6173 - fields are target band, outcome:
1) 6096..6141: -2.4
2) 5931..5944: -1.5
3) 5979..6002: -2.2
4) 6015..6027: -0.9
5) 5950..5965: -1.6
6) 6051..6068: -1.6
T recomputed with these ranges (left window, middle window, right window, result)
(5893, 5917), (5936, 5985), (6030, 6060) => -0.07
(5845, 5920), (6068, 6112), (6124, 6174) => -0.07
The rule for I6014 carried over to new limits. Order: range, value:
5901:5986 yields 10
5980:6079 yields 10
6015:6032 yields 9.94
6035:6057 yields 10.2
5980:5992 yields 9.87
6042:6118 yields 10.1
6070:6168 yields 9.7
